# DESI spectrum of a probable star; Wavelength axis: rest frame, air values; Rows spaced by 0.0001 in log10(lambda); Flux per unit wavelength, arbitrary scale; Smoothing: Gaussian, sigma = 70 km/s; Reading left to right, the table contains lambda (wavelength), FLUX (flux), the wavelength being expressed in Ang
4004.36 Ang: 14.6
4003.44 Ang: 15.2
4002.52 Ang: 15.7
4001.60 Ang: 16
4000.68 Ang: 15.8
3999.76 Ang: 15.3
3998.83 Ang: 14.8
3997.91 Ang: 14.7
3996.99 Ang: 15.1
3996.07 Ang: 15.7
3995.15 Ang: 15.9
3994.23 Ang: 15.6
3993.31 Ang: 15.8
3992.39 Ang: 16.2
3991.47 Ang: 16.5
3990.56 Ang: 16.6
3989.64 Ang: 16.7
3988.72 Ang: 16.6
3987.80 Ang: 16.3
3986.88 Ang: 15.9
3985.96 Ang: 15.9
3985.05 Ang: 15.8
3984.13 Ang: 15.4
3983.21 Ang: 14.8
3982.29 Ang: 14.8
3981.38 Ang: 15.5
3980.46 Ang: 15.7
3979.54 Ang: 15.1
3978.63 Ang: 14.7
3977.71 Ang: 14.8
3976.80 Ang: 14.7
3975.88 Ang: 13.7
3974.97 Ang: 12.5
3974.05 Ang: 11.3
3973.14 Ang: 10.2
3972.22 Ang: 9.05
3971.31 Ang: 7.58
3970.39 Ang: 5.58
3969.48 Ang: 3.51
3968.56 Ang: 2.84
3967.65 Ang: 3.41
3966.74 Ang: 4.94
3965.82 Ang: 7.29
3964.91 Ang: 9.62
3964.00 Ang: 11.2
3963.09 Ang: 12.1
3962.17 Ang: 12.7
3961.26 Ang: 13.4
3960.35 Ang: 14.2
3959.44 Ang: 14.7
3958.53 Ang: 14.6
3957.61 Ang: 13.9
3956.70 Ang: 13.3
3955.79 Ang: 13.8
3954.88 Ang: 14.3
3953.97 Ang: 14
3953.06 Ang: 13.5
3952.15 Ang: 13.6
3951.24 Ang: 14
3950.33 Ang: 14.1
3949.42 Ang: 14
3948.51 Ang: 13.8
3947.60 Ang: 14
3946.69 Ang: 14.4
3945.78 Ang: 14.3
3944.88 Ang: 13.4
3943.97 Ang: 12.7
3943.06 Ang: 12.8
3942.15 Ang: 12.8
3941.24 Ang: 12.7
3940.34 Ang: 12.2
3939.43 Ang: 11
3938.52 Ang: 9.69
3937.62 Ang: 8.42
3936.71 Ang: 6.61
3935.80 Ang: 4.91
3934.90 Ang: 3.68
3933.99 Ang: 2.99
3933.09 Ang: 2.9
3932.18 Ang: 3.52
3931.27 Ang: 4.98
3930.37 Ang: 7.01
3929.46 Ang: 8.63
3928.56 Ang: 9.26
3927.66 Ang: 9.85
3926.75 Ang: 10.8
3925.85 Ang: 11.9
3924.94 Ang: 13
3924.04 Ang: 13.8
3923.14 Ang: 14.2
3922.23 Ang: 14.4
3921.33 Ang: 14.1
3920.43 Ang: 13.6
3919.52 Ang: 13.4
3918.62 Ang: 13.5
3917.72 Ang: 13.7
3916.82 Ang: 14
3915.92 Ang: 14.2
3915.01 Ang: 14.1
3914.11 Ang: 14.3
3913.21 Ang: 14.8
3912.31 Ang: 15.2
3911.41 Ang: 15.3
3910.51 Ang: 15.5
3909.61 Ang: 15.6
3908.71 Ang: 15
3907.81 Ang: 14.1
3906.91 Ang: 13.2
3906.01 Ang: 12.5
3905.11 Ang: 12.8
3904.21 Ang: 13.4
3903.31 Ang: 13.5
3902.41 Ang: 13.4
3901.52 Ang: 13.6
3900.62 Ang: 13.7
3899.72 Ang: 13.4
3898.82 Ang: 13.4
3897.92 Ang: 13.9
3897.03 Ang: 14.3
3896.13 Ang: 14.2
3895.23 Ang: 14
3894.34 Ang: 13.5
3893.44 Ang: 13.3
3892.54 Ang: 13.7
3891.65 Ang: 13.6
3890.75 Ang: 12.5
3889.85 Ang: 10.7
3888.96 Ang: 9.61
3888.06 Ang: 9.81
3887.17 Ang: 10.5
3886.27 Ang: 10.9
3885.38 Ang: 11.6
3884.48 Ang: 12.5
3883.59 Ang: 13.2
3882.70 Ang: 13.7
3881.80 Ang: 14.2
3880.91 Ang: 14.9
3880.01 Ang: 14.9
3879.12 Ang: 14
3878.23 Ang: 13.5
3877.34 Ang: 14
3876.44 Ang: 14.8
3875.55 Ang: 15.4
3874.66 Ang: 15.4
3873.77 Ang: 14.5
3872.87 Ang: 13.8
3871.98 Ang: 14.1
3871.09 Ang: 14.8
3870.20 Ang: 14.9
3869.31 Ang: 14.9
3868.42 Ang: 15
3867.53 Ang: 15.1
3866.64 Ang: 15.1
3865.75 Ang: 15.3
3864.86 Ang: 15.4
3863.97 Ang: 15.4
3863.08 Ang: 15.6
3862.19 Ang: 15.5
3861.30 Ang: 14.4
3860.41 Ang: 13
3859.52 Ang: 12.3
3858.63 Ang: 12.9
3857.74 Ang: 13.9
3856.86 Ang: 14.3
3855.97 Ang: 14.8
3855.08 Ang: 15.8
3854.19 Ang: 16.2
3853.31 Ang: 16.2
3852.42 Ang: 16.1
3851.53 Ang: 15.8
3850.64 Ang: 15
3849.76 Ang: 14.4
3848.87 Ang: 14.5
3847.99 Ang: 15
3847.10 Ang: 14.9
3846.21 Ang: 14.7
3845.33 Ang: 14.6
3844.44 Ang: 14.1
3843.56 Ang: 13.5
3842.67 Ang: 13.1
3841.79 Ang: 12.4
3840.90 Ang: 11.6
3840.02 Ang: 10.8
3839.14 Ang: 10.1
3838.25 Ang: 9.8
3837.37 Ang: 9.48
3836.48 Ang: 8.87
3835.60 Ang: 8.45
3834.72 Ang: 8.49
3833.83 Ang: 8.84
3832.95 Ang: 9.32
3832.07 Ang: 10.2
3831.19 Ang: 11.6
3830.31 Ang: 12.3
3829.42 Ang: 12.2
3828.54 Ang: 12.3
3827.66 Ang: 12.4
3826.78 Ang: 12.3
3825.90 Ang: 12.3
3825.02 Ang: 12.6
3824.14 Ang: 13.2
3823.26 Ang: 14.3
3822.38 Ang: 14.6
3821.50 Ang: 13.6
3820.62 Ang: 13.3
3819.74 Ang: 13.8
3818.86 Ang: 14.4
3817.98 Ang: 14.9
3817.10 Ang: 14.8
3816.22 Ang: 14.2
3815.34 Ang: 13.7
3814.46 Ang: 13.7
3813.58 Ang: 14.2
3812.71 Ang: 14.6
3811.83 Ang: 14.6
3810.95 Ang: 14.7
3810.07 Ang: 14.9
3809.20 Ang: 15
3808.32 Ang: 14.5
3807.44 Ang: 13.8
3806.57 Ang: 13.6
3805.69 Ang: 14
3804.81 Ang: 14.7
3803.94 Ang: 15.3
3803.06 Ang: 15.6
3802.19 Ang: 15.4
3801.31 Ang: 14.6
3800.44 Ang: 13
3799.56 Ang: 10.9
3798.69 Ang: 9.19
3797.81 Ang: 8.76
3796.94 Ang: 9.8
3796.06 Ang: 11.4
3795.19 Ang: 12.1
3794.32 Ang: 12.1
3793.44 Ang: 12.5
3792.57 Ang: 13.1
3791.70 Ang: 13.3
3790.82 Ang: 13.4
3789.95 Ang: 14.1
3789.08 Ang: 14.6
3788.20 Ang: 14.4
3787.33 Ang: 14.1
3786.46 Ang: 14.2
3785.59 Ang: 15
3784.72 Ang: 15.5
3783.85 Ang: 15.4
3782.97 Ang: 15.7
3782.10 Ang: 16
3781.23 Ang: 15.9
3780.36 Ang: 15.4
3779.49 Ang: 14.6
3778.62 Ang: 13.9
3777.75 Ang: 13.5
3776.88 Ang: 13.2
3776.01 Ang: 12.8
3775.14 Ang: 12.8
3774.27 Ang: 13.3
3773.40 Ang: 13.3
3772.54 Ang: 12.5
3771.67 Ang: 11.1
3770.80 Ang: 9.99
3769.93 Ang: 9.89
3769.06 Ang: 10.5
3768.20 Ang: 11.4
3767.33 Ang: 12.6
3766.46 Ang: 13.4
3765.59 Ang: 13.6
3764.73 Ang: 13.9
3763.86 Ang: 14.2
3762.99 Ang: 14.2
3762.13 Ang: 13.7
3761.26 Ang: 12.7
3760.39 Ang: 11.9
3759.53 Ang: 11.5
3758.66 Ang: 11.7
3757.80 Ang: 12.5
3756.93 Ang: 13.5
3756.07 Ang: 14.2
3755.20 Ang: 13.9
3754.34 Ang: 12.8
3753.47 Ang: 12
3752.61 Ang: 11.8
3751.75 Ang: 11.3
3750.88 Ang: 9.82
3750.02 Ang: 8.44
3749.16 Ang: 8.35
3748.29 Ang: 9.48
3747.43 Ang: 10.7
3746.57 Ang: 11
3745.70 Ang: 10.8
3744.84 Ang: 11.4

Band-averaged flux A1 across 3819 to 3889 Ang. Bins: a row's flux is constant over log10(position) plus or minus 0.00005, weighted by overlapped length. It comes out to 13.3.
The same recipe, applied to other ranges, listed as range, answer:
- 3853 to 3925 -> 13.9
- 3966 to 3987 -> 11.5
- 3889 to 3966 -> 12.4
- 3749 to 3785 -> 12.9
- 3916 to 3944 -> 10.2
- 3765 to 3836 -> 13.1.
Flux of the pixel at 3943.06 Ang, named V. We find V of 12.8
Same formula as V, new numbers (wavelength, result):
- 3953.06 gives 13.5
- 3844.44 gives 14.1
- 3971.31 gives 7.58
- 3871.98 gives 14.1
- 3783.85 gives 15.4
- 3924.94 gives 13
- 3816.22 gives 14.2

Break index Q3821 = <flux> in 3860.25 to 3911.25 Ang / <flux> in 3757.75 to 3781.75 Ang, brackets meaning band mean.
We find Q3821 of 1.07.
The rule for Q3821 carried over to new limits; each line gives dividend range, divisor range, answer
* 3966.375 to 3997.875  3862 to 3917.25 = 0.95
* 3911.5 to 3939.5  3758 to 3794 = 0.79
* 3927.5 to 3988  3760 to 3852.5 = 0.86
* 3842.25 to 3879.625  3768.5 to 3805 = 1.11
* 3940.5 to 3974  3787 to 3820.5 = 0.85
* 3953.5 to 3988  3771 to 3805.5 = 0.90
